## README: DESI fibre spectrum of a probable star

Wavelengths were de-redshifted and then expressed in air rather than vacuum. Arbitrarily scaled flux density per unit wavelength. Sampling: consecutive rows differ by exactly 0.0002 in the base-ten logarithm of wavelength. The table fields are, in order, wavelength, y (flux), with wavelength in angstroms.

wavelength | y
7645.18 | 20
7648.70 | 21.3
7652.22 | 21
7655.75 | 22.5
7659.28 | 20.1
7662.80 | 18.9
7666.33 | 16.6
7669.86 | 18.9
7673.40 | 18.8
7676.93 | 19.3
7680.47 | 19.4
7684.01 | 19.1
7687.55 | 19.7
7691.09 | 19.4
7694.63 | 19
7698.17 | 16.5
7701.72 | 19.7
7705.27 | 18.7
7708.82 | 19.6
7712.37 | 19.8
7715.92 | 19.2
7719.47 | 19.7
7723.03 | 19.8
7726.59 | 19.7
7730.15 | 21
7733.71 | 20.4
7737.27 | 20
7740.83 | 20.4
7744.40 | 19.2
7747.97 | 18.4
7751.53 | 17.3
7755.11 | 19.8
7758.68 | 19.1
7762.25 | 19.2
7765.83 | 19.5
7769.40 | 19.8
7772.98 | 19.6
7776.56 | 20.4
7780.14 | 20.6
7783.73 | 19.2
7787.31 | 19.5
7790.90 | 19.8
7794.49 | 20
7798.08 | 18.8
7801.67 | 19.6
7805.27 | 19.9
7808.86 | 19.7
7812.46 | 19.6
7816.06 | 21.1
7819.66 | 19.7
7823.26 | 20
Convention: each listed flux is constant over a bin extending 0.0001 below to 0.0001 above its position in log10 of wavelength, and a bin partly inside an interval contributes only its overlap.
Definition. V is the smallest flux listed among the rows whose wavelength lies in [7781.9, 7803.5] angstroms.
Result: 18.8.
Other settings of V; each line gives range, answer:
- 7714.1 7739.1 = 19.2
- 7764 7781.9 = 19.5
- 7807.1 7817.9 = 19.6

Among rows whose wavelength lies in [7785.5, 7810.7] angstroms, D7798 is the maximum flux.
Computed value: 20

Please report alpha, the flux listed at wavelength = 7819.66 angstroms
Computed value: 19.7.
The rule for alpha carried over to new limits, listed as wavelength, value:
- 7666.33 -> 16.6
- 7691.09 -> 19.4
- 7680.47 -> 19.4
